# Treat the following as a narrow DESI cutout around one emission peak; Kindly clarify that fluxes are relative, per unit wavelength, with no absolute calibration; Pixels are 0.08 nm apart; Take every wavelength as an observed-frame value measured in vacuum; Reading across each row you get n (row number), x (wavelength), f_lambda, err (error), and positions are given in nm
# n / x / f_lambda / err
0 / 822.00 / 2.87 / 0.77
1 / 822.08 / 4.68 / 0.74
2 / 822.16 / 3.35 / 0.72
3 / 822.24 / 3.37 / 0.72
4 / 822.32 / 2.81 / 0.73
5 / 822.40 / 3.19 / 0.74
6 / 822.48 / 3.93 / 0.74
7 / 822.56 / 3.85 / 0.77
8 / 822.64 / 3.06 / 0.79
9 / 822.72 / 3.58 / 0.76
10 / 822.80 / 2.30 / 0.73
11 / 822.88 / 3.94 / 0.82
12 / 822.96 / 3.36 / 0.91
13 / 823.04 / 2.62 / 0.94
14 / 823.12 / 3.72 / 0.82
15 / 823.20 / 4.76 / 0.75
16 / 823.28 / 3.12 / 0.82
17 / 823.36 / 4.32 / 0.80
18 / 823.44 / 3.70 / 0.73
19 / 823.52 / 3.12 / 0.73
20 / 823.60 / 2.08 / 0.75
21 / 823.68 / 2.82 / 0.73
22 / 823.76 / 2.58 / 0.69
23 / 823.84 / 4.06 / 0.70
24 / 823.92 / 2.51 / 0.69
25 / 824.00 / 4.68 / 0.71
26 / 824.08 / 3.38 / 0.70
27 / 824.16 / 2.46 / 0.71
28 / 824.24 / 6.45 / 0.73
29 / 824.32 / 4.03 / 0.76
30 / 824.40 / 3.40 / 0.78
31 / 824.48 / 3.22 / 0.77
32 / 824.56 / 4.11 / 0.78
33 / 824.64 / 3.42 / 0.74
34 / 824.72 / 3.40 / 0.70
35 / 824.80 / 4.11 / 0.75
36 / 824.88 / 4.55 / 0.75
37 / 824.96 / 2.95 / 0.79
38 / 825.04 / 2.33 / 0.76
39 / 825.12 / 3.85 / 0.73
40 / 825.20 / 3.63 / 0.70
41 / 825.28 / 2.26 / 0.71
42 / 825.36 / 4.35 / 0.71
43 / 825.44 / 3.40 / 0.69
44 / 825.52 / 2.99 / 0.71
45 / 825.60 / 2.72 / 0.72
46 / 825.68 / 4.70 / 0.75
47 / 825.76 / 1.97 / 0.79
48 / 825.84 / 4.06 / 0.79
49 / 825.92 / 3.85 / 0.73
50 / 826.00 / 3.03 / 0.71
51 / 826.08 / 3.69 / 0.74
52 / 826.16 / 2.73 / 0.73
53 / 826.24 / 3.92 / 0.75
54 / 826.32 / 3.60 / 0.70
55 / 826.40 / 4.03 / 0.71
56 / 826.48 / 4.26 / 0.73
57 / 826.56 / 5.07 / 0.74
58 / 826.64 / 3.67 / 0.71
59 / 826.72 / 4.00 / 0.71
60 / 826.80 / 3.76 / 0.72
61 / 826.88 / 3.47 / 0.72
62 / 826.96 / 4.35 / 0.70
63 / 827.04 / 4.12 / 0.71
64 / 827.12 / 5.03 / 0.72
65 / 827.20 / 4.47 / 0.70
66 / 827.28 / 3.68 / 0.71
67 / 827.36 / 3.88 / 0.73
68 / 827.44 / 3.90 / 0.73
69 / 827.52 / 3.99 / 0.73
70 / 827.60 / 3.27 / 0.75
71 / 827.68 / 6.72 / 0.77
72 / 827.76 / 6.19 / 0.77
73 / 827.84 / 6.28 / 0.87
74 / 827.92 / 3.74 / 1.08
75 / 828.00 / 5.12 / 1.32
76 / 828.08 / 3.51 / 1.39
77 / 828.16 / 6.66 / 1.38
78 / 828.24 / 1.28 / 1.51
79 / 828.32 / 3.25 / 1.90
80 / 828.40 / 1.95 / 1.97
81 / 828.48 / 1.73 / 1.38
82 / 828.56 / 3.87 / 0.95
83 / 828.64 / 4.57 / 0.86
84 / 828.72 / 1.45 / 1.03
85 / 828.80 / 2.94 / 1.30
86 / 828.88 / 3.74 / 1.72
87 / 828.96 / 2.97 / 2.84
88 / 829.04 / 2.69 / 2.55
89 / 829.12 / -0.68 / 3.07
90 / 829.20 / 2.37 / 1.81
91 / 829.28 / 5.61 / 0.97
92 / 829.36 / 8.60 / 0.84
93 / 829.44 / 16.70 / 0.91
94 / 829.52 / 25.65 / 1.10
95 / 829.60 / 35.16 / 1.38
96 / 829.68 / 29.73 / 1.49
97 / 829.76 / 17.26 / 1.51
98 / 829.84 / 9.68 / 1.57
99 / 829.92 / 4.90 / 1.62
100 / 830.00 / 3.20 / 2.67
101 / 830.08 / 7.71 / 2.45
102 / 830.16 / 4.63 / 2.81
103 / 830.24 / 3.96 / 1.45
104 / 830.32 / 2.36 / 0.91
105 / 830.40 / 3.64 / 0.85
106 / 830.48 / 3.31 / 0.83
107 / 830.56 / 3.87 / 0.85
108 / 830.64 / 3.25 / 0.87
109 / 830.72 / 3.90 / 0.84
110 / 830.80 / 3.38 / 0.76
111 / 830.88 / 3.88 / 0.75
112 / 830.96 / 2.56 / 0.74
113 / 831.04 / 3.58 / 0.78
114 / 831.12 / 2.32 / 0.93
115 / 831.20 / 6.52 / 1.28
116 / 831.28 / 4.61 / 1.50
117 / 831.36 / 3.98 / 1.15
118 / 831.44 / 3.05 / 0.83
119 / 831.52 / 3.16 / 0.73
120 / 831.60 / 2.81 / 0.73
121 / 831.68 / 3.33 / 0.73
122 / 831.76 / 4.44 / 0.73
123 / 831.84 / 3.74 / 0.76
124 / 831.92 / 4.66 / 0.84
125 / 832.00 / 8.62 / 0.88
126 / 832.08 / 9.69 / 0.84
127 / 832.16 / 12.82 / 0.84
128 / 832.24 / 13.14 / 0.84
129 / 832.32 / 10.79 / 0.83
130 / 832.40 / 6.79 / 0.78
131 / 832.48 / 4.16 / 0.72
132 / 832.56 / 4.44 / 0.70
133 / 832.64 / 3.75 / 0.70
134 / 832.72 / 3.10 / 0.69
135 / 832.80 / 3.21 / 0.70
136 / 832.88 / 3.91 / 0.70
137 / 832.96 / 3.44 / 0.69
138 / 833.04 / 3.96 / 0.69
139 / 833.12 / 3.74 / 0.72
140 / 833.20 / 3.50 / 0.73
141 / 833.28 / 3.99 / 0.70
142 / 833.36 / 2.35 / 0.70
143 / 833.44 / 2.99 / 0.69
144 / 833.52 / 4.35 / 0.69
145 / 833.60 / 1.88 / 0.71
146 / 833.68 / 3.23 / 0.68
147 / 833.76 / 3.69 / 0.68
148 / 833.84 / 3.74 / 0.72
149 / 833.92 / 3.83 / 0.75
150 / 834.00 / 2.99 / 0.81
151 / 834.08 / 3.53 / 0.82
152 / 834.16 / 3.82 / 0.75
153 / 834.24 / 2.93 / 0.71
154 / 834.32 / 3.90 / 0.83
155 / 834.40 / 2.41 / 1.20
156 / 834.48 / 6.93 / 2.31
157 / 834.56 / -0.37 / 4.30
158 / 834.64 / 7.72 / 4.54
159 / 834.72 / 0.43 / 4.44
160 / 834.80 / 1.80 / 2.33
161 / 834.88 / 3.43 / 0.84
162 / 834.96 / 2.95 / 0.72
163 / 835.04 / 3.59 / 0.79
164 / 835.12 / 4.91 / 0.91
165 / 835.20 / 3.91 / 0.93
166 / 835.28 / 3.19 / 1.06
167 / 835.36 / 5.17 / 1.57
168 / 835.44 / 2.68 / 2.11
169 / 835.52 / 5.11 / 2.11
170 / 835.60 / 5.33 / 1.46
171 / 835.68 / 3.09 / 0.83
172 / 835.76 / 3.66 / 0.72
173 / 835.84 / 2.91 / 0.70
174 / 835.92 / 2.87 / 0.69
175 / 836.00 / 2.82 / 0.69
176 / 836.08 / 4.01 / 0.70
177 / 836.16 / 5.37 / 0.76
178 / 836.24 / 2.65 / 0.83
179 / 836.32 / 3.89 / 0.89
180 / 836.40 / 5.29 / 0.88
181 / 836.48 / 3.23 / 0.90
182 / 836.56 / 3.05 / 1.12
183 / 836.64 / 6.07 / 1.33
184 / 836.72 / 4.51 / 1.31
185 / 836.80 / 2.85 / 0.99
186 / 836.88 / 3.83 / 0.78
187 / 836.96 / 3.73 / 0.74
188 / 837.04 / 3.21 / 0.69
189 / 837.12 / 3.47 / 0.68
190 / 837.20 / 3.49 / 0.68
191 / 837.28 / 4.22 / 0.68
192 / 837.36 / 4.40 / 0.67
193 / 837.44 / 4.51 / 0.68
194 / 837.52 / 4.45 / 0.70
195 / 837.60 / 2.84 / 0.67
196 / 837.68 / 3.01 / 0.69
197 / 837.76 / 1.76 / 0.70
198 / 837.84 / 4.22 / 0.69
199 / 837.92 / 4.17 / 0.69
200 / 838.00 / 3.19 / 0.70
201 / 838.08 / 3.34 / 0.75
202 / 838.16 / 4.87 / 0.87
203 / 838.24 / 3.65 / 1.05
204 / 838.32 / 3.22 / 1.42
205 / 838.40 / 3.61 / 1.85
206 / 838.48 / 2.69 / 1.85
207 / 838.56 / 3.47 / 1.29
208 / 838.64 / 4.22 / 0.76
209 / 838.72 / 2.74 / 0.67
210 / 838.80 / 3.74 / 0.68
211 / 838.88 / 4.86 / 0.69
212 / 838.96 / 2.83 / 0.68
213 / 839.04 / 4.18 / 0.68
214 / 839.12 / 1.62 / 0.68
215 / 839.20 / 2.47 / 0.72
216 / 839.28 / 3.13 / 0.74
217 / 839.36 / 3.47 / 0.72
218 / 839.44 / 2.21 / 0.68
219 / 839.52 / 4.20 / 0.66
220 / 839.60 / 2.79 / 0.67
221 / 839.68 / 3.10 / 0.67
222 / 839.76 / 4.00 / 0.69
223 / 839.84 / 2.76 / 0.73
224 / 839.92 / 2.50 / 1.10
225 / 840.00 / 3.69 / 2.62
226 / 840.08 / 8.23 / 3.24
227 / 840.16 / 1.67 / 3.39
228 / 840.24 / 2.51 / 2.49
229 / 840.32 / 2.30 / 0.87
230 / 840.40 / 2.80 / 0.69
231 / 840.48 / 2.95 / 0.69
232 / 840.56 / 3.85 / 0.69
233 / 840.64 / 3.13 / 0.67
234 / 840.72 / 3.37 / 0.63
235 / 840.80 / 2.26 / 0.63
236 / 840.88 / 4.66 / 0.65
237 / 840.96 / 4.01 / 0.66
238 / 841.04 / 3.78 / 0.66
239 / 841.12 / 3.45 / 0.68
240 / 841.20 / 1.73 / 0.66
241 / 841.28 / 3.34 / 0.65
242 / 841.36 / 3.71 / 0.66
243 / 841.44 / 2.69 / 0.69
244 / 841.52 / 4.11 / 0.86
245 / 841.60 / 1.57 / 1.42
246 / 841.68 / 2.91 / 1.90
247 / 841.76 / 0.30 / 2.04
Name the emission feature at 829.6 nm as H-alpha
